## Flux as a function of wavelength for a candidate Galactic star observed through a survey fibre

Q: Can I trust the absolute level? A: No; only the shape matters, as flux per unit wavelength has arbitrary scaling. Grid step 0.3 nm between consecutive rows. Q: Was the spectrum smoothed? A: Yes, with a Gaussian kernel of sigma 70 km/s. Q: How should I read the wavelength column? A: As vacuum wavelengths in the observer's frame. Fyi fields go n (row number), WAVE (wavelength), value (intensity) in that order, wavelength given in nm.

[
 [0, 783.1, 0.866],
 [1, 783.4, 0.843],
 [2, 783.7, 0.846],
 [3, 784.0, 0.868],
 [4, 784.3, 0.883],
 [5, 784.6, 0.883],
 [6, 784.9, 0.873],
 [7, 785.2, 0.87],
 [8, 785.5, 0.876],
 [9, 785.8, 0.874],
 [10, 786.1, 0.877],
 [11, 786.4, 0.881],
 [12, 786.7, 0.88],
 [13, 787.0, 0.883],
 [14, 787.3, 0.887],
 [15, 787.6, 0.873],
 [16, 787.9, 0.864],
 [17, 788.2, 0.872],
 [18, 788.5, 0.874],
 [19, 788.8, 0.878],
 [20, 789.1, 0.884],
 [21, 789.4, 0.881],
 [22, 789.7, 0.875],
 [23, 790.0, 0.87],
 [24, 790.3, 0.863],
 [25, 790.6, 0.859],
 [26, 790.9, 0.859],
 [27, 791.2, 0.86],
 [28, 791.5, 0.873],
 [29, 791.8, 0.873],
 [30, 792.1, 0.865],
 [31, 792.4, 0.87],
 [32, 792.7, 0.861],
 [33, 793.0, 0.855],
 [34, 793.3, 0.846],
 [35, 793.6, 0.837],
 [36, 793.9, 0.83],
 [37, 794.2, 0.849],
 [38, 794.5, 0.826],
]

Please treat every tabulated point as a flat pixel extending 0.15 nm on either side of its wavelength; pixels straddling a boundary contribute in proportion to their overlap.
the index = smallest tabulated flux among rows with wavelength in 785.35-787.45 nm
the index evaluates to 0.874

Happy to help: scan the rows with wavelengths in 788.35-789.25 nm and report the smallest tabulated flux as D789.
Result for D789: 0.874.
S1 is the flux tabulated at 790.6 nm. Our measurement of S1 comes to 0.859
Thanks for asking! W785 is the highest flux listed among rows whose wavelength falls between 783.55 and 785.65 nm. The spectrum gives 0.883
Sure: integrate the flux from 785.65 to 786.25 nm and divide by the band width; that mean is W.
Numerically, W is 0.876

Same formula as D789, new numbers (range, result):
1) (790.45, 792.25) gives 0.859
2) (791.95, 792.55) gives 0.865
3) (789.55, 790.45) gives 0.863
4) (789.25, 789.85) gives 0.875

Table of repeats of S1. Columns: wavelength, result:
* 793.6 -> 0.837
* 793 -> 0.855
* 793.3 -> 0.846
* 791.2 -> 0.86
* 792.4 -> 0.87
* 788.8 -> 0.878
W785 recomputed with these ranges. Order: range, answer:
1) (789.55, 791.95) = 0.875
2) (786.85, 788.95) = 0.887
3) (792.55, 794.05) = 0.861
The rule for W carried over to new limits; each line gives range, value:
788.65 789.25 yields 0.881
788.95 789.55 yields 0.882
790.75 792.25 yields 0.866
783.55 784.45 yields 0.866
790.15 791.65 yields 0.863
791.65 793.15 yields 0.865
